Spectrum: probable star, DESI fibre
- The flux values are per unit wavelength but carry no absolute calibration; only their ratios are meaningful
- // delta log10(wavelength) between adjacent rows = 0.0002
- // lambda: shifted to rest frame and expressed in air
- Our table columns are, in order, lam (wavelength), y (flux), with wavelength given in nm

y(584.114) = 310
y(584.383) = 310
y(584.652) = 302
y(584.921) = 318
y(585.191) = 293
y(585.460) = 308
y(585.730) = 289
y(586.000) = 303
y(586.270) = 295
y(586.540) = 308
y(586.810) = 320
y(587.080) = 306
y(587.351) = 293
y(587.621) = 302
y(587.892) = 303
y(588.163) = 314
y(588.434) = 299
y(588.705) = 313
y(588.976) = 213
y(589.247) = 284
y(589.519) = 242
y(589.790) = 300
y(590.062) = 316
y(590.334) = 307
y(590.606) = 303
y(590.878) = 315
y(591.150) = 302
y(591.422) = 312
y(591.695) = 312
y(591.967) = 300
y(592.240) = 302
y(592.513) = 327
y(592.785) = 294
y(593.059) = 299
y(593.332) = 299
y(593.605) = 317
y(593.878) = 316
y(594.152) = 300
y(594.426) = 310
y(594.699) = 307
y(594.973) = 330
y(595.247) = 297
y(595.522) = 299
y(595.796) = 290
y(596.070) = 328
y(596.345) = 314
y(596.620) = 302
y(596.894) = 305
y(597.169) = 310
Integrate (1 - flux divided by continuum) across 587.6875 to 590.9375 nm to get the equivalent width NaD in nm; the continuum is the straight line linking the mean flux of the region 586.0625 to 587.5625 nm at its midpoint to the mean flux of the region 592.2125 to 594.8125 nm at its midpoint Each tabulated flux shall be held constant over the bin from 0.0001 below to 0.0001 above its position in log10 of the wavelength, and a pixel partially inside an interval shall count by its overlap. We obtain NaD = 0.14 nm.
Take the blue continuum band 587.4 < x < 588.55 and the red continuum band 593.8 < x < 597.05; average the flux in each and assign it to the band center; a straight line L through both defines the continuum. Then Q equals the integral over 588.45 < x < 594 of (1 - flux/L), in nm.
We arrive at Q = 0.13 nm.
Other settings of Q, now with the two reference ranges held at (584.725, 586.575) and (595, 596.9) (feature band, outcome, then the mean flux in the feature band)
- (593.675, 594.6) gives -0.01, 309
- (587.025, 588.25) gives 0.00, 303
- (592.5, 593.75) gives 0.00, 306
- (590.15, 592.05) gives -0.02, 308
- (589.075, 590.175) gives 0.08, 282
